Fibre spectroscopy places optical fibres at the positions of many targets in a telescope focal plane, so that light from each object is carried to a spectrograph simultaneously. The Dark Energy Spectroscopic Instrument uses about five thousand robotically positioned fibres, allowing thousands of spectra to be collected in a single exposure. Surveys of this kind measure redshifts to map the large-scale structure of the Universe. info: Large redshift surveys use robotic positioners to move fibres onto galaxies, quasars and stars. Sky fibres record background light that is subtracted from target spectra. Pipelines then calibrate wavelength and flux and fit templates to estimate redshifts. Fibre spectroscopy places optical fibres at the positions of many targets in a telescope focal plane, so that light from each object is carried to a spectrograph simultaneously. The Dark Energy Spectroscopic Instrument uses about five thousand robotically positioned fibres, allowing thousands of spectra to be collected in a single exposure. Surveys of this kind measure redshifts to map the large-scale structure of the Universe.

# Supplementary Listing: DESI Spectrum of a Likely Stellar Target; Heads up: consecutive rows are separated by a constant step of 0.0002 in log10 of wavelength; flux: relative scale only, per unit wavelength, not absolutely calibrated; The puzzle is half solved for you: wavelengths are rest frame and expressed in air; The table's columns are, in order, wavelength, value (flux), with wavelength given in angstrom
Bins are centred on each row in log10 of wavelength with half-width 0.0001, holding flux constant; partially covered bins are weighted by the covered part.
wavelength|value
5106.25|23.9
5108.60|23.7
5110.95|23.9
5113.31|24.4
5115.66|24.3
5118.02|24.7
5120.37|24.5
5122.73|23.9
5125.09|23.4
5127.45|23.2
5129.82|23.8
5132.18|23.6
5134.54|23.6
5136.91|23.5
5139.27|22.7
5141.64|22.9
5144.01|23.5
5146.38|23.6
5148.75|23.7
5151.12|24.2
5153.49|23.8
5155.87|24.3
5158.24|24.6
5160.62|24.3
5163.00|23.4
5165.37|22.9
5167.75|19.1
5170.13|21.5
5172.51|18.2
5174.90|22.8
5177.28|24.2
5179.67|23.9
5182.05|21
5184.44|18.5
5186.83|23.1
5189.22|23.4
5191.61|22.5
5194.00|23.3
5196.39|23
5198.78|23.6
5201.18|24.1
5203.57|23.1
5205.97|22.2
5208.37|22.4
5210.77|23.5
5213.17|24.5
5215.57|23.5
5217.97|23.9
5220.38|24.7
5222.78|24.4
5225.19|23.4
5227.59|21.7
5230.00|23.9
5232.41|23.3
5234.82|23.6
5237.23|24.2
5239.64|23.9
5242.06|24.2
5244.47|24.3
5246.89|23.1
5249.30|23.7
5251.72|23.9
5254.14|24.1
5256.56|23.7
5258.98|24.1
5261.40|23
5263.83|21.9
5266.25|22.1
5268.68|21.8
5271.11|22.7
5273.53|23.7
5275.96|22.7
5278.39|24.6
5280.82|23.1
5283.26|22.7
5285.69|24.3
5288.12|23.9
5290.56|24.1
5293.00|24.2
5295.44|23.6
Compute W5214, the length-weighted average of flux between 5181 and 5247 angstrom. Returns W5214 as 23.2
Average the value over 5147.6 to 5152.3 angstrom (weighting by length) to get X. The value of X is 24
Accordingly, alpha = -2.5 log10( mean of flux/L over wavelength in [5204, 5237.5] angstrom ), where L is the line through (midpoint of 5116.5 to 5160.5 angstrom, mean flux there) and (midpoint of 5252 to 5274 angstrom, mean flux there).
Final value -0.01 mag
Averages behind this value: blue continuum 23.8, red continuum 23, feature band 23.5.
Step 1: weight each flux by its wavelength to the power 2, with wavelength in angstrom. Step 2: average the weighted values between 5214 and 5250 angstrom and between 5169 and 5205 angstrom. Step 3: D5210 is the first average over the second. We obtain 1.1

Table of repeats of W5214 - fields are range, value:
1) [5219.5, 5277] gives 23.4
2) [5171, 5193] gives 22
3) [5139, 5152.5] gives 23.5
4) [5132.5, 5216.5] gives 22.9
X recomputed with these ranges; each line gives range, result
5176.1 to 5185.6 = 21.9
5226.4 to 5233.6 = 23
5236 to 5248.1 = 23.9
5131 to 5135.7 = 23.6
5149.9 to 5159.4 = 24.2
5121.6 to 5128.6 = 23.5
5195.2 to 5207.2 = 23.2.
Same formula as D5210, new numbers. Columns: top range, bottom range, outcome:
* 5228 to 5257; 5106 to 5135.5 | 1.04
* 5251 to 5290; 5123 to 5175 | 1.06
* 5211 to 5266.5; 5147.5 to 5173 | 1.07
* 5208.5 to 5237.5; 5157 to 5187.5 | 1.09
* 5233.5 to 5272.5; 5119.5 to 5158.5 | 1.03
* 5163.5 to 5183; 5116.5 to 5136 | 0.93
